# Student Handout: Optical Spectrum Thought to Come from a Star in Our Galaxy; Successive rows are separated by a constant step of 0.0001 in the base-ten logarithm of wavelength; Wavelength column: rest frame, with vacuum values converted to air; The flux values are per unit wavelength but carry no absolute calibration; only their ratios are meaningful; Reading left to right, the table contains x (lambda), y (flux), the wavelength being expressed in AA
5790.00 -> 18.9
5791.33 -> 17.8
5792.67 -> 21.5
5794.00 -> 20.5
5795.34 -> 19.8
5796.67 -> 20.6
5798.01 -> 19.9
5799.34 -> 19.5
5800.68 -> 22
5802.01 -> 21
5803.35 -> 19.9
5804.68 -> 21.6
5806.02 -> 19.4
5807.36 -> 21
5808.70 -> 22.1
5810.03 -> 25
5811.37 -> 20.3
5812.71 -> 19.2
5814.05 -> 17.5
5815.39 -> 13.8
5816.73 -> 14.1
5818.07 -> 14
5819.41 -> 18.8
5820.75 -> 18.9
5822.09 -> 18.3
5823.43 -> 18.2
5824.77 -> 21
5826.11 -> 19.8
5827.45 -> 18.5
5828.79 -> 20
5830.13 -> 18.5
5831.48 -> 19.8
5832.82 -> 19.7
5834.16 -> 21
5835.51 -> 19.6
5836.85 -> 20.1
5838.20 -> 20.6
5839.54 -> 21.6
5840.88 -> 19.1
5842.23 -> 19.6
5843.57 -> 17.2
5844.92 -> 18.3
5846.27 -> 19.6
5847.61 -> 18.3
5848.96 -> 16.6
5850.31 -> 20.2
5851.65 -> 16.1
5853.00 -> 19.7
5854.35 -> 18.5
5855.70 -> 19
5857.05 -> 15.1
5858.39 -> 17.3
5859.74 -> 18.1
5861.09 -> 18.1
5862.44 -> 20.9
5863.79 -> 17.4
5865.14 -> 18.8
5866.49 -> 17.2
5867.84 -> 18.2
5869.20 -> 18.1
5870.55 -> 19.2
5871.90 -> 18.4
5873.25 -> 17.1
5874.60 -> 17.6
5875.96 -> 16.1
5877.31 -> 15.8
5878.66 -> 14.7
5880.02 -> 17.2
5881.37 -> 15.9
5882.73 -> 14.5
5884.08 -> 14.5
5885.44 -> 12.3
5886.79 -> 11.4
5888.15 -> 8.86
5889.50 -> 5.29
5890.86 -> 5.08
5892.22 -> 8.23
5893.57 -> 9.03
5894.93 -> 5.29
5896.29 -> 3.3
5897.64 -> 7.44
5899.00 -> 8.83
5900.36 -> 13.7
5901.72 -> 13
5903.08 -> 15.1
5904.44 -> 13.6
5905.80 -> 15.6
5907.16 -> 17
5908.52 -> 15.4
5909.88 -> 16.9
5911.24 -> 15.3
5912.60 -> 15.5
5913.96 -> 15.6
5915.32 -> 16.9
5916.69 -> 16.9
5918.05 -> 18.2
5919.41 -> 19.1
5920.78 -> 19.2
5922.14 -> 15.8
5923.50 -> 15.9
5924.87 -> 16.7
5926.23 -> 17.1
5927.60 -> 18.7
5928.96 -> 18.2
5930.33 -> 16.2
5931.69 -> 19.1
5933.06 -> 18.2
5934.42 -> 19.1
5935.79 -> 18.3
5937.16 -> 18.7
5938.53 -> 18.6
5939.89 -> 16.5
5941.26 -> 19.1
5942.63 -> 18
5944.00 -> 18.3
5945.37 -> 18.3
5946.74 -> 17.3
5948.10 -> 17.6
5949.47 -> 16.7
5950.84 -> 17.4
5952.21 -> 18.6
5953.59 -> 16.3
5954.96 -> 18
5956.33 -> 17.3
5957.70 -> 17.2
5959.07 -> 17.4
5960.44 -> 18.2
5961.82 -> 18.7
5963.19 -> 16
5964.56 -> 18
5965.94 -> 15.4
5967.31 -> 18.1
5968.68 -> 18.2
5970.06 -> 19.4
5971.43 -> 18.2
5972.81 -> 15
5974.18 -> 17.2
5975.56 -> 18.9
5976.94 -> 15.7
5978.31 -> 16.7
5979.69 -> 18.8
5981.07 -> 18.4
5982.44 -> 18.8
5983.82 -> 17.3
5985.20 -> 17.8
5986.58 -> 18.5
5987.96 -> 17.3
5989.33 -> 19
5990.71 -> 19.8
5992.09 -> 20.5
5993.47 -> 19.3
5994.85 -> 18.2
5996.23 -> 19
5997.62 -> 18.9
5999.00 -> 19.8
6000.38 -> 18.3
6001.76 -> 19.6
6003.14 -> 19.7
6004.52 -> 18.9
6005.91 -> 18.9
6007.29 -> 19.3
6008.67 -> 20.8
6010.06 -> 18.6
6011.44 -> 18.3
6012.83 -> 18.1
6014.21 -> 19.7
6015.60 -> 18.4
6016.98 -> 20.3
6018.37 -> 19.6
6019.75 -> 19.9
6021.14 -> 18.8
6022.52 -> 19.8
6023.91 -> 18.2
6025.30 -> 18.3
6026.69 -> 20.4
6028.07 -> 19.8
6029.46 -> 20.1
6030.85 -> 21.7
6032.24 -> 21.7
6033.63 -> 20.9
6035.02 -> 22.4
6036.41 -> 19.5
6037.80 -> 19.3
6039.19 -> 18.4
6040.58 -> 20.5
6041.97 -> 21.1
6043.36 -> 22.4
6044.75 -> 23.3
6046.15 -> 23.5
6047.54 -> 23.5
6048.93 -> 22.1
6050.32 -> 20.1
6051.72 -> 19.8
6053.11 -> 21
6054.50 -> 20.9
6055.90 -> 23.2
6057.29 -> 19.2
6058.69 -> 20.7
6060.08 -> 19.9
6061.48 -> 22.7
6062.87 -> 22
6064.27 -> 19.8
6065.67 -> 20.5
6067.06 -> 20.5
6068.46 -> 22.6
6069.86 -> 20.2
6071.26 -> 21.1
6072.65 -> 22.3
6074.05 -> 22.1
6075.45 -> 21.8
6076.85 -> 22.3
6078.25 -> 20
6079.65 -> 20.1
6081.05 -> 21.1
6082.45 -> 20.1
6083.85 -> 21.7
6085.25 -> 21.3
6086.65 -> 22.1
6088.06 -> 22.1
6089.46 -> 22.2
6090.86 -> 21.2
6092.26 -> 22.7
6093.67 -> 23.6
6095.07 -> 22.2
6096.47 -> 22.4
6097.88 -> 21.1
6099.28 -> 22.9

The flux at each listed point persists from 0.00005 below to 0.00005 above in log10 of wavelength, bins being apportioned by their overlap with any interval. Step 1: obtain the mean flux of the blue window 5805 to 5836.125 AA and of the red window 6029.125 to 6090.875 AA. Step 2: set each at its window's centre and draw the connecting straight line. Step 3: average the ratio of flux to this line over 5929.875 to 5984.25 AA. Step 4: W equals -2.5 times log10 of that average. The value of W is 0.15 mag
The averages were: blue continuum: 19.1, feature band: 17.7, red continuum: 21.2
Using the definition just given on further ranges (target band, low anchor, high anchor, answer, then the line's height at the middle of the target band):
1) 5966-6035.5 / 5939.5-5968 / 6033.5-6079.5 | 0.02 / 19.2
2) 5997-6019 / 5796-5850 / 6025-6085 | 0.08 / 20.7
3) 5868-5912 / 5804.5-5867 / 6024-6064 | 0.42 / 19.4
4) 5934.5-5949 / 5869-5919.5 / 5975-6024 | -0.14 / 16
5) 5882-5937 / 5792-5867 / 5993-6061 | 0.35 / 19.5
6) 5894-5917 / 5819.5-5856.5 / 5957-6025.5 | 0.39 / 18.9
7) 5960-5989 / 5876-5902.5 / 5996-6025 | -0.06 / 16.7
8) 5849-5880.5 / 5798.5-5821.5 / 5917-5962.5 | 0.05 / 18.7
